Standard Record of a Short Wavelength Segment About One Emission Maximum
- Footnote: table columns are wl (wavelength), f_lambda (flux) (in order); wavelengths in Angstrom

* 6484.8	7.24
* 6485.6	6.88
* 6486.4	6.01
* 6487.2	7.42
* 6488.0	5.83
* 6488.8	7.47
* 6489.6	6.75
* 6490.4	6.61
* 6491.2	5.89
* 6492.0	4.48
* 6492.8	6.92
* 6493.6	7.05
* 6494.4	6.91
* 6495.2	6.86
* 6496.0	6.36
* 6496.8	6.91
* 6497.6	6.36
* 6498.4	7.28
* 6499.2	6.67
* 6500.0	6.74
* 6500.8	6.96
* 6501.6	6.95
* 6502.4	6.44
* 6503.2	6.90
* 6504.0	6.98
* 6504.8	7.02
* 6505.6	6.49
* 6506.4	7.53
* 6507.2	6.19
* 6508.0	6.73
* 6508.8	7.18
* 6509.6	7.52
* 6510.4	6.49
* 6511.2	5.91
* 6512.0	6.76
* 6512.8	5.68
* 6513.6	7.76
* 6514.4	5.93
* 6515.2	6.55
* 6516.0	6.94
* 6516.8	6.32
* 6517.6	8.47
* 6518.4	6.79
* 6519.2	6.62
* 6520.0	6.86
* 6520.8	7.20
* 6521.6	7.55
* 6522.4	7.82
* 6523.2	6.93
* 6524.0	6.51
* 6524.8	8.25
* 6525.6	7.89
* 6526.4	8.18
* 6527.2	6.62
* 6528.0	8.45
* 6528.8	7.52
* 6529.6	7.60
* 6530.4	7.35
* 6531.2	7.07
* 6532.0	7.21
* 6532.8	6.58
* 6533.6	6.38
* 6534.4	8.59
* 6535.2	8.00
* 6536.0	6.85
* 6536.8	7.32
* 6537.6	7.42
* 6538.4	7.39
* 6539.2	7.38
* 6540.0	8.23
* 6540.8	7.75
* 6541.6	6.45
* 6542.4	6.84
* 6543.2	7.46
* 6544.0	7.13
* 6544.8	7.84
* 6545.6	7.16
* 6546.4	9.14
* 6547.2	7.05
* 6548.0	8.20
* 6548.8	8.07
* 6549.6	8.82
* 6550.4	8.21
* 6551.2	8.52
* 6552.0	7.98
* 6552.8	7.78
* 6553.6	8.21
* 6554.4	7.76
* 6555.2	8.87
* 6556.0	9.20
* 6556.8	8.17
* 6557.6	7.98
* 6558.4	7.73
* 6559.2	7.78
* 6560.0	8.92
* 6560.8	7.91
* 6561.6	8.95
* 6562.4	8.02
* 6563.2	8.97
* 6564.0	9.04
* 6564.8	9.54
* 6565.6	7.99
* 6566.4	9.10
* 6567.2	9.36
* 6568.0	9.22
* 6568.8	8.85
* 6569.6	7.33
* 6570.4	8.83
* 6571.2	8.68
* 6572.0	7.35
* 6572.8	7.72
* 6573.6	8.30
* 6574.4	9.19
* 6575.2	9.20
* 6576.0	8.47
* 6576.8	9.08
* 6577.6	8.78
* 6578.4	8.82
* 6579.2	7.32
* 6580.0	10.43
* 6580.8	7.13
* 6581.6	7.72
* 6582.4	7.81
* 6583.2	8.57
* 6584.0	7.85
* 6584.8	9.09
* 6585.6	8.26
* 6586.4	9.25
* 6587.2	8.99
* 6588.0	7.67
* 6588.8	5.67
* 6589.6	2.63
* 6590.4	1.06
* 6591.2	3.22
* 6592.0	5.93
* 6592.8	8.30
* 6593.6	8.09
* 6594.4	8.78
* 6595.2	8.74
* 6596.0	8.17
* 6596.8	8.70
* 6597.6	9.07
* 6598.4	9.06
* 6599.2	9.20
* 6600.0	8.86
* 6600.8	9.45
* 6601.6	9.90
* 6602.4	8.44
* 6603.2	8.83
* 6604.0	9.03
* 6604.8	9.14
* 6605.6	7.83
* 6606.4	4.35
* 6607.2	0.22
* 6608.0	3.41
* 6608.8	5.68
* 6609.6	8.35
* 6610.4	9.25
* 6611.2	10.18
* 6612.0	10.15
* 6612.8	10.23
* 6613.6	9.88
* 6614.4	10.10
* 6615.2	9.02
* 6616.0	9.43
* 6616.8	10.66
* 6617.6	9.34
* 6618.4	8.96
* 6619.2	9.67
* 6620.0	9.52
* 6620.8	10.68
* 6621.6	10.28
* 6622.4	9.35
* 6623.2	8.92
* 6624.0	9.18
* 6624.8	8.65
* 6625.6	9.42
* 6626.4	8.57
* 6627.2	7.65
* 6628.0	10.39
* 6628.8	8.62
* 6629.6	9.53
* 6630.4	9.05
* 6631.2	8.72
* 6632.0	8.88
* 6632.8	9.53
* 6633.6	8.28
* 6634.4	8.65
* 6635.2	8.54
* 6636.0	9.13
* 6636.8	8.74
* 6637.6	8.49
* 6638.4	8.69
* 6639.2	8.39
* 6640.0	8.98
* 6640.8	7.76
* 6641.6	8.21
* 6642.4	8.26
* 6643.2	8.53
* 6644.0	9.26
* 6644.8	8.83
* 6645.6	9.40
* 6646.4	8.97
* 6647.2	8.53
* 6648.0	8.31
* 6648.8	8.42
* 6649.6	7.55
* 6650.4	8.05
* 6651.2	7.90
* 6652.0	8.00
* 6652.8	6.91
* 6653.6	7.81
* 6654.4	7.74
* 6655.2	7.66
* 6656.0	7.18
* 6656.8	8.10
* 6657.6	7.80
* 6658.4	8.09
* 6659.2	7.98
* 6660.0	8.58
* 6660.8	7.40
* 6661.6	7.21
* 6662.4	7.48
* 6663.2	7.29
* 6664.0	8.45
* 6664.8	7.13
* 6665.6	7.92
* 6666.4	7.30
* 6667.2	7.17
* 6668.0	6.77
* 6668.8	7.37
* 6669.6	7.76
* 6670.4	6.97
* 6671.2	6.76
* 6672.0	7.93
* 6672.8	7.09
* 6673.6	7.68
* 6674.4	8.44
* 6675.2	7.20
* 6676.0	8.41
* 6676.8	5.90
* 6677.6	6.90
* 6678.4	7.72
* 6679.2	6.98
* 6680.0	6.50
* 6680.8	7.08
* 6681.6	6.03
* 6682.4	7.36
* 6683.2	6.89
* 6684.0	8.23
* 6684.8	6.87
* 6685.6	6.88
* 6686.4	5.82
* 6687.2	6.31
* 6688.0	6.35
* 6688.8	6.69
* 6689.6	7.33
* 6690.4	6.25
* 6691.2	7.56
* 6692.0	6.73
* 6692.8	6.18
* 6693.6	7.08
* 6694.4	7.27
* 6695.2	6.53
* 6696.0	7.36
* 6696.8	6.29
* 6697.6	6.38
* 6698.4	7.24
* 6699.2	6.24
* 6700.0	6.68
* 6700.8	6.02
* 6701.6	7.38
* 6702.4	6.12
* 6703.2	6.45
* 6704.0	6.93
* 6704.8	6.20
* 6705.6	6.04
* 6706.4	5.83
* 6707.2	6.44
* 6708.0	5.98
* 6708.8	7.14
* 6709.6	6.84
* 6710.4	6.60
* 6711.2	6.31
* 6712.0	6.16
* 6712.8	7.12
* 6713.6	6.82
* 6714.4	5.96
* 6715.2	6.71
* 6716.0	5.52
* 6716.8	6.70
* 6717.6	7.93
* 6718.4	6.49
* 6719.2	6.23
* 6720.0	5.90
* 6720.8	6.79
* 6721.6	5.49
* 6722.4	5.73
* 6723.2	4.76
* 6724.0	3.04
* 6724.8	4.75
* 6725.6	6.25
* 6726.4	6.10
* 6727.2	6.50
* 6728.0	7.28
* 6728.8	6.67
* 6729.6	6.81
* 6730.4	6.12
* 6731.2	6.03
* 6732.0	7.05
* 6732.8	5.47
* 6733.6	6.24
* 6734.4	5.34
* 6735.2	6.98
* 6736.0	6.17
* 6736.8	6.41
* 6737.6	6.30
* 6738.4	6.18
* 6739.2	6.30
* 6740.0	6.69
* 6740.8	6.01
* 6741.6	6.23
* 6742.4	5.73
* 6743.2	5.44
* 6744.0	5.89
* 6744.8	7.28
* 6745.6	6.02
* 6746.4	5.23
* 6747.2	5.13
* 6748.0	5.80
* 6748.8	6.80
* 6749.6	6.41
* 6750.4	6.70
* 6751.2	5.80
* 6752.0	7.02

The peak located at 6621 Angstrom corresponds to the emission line C III] 1909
